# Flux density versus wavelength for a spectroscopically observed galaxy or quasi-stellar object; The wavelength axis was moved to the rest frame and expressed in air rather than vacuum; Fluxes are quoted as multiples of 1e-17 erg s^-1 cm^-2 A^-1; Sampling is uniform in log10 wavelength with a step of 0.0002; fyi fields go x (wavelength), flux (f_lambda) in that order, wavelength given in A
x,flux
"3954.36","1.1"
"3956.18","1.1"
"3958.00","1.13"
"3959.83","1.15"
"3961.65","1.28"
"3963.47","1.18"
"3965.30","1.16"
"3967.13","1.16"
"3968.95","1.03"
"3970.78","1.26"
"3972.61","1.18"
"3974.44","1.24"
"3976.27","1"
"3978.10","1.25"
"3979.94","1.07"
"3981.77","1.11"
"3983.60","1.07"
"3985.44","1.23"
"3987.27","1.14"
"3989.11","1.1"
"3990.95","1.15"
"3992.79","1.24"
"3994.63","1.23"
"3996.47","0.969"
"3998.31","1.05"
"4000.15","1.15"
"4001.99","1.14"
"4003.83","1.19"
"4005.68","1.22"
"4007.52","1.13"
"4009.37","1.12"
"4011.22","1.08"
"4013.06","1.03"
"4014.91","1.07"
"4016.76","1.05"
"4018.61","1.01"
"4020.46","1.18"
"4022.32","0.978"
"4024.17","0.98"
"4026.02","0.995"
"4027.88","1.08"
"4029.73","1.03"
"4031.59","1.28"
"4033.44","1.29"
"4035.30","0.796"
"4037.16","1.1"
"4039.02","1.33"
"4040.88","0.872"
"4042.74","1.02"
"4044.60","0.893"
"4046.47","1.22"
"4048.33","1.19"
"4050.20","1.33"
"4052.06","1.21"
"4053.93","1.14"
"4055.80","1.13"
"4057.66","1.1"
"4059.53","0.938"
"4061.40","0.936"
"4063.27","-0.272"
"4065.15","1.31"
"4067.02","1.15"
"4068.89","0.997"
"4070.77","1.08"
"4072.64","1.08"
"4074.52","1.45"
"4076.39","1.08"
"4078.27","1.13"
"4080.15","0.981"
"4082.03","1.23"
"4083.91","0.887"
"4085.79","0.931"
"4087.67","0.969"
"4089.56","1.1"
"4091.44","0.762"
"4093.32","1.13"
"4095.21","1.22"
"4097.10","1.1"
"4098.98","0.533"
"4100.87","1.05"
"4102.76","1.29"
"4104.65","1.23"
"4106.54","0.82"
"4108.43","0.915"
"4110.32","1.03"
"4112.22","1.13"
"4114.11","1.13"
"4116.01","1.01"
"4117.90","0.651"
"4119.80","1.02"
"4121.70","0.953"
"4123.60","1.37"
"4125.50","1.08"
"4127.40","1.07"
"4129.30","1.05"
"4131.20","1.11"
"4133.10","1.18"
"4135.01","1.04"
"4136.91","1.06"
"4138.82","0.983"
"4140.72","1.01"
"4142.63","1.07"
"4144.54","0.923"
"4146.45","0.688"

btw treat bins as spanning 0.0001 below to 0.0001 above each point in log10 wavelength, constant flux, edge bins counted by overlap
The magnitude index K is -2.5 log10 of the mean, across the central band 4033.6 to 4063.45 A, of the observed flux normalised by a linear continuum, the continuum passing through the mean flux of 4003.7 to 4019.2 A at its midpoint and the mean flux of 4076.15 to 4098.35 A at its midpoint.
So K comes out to 0.03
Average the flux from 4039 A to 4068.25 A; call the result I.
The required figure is 1.02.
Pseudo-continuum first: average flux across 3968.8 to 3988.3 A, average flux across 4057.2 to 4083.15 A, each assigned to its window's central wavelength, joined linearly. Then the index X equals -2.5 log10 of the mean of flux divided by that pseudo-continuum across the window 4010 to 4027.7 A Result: 0.044 mag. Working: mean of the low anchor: 1.15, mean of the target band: 1.04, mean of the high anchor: 1.01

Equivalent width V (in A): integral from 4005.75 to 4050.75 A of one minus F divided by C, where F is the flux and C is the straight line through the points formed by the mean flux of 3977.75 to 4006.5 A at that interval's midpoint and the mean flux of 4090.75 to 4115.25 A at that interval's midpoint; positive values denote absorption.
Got 0.75 A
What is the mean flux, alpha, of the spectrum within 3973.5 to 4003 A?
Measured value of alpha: 1.13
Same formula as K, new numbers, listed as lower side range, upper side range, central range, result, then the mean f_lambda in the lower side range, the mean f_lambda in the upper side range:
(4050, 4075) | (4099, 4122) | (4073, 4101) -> -0.03 mag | 1.03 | 1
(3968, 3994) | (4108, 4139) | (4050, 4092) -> 0.06 mag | 1.15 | 1.05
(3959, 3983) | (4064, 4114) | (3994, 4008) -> 0.00 mag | 1.16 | 1.06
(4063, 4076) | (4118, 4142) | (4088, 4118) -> 0.04 mag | 1.04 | 1.06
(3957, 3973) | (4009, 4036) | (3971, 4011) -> -0.02 mag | 1.17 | 1.07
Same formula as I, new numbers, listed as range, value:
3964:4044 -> 1.11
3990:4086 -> 1.08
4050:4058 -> 1.18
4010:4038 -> 1.06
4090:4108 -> 1.01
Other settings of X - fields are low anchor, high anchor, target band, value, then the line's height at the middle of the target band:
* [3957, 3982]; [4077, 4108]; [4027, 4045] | 0.010 mag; 1.08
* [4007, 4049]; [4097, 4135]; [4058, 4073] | 0.170 mag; 1.06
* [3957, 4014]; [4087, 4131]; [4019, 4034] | 0.011 mag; 1.11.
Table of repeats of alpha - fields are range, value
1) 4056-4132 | 1.02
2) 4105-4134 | 1.04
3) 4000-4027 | 1.09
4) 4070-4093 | 1.06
